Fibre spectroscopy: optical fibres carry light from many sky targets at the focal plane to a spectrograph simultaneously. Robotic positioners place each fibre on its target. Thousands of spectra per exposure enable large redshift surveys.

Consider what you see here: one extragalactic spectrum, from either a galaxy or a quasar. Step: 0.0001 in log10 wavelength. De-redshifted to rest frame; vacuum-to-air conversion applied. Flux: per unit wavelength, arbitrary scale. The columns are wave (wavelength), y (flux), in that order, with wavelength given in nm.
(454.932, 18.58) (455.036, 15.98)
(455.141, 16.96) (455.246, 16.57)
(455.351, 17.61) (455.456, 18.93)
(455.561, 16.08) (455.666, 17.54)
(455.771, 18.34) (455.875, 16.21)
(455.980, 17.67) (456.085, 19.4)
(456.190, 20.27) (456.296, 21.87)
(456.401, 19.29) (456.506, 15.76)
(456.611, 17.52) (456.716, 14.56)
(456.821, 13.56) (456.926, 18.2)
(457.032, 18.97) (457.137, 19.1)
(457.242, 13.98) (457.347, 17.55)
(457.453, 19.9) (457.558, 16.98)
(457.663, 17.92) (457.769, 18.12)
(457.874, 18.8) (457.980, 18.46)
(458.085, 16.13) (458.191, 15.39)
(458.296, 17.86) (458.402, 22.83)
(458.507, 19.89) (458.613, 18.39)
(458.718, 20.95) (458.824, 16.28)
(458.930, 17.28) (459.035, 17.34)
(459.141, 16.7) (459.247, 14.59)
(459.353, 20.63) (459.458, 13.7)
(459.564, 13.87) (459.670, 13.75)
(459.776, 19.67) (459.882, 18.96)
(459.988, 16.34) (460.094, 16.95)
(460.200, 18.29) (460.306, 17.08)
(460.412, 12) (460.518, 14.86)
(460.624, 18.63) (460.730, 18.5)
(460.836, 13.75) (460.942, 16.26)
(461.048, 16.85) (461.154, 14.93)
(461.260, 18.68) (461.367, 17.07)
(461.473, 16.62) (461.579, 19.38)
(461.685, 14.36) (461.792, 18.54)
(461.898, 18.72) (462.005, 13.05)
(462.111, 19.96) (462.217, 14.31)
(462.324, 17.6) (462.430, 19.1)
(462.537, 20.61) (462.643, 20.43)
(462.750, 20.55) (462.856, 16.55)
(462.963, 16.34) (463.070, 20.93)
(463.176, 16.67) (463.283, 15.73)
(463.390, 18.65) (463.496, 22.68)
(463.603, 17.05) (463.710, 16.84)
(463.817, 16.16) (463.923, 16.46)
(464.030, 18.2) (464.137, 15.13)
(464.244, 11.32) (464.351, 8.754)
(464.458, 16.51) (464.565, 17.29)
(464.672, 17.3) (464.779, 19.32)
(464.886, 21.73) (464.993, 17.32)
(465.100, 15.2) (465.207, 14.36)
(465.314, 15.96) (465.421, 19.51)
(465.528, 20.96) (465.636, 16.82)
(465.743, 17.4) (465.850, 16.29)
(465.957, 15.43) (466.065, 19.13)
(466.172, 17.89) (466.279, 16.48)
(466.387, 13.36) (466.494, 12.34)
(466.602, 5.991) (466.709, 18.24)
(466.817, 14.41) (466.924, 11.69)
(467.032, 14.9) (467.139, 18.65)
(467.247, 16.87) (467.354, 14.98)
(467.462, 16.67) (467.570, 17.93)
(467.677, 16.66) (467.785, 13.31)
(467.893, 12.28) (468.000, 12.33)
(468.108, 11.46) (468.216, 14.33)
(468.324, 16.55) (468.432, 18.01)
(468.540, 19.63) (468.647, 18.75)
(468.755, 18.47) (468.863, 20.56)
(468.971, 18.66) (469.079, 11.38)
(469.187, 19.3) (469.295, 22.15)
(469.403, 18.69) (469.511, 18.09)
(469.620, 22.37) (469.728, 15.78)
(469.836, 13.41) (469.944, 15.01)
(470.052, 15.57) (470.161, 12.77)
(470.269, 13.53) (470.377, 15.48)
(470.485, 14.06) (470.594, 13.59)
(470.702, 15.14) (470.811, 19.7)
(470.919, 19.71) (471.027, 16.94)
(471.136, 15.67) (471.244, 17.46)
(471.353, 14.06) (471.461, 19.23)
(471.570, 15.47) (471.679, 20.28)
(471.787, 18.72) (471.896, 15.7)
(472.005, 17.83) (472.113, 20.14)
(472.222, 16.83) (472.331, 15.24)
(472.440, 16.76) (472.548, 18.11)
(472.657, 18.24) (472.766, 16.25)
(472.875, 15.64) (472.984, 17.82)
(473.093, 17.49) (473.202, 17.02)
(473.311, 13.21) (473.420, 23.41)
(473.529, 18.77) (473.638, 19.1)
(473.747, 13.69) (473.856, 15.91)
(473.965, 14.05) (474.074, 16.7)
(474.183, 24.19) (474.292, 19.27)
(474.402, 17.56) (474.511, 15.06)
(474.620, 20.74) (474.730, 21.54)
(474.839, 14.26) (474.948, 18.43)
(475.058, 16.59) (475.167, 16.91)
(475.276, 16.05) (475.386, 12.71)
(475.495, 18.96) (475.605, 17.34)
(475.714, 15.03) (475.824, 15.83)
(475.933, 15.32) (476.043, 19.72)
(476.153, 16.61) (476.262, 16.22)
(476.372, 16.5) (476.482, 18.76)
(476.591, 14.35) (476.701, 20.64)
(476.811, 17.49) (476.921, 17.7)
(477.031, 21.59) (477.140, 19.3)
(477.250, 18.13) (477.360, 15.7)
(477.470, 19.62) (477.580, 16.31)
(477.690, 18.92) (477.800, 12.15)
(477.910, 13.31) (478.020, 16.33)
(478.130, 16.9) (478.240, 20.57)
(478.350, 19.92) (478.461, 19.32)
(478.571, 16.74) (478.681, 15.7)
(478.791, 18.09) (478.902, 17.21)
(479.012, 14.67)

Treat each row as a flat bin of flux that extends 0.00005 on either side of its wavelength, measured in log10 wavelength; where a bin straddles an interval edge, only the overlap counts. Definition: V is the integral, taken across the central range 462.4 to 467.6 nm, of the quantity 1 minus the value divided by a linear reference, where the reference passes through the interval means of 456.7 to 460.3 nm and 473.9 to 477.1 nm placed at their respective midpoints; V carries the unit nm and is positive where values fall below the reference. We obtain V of 0.22 nm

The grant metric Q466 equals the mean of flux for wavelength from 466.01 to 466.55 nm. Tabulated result 15.8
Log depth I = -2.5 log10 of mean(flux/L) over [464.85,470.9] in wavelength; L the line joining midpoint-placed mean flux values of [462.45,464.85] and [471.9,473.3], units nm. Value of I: 0.06 mag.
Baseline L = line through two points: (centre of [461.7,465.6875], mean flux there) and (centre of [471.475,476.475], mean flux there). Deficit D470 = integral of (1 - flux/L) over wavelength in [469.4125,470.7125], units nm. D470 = 0.13 nm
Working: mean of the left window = 17.3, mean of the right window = 17.3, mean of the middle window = 15.5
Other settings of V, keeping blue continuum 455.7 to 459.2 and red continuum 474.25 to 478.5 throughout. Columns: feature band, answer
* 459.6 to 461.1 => 0.11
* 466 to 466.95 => 0.17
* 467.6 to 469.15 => 0.14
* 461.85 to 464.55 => 0.09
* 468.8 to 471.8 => 0.12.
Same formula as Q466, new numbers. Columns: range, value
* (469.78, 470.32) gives 14.1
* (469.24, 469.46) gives 20.4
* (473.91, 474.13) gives 15.5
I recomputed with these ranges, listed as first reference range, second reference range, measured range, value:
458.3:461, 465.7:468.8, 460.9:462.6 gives -0.04 mag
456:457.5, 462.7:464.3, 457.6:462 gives 0.03 mag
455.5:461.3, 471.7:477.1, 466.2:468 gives 0.19 mag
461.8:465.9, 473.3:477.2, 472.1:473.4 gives 0.03 mag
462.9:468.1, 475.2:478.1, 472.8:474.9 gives -0.06 mag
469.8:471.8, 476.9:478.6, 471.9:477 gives -0.03 mag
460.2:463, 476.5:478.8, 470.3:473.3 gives 0.03 mag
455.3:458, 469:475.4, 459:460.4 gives 0.07 mag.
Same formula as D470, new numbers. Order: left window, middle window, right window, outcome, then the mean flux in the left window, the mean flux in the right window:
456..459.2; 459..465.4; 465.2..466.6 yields 0.035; 18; 16.3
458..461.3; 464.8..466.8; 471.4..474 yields 0.092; 17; 17.3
